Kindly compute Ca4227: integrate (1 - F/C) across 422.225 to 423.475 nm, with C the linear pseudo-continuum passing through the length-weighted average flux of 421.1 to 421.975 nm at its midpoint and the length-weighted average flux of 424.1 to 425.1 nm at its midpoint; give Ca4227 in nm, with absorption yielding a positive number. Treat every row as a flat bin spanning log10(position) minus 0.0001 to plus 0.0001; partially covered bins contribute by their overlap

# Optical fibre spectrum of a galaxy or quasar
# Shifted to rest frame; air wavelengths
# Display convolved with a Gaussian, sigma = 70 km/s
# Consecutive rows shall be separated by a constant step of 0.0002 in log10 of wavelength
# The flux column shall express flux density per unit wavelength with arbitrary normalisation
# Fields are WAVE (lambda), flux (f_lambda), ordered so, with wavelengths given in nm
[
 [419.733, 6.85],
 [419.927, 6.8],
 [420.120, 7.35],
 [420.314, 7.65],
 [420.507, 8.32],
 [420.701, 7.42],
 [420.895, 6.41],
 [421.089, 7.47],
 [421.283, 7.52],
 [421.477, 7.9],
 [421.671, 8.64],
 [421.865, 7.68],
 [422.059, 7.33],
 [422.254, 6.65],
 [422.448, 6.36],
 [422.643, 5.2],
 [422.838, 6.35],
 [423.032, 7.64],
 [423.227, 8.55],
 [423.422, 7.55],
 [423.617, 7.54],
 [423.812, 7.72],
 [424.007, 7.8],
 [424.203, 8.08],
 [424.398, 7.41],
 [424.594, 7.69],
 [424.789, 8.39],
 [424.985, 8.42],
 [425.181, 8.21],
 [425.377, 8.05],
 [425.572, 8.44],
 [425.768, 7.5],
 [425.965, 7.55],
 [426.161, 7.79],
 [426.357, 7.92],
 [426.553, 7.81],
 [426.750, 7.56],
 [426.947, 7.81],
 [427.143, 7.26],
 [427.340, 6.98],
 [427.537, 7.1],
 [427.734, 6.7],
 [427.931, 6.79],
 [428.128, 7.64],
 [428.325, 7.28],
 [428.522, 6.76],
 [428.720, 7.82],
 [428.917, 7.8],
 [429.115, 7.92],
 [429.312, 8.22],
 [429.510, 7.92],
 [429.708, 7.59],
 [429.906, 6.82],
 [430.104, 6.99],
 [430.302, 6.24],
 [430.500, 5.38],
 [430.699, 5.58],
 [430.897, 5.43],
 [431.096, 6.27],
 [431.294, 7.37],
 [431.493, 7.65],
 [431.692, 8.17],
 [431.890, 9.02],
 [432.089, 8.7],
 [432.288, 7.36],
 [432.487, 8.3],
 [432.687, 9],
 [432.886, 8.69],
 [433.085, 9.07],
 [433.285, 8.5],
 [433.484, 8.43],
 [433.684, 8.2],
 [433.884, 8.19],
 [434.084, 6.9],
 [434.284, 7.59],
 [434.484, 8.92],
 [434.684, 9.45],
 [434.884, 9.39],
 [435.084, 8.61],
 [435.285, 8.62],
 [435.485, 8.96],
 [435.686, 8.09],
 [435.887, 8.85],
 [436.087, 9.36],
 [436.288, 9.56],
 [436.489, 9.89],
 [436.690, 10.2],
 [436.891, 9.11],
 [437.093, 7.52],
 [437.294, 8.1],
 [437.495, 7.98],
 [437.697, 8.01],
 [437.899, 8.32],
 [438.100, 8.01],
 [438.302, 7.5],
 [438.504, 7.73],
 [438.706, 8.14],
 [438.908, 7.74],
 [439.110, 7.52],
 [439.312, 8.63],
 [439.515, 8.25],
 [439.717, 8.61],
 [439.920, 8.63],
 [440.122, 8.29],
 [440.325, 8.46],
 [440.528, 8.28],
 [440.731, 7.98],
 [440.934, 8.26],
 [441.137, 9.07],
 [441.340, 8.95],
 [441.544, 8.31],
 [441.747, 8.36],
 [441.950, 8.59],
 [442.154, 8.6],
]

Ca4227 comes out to 0.16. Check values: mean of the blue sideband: 7.89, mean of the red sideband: 7.99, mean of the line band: 6.89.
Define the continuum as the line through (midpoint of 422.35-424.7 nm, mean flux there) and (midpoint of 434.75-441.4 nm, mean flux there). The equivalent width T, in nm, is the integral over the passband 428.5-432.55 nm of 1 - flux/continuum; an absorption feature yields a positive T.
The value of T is 0.30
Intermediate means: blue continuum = 7.33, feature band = 7.3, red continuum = 8.51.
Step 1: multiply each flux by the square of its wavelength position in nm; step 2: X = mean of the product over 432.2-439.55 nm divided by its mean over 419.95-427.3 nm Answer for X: 1.2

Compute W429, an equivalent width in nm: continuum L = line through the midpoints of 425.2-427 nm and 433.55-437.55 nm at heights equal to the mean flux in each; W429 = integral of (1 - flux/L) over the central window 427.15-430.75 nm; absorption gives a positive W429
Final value 0.44 nm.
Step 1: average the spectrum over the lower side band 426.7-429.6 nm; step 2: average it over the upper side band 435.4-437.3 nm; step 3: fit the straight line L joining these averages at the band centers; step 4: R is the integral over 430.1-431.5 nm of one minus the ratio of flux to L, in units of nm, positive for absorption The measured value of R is 0.30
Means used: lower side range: 7.43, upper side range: 9.01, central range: 6.24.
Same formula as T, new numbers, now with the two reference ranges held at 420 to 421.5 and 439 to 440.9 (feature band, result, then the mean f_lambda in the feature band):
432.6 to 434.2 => -0.07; 8.36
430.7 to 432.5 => 0.11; 7.45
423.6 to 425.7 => -0.10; 7.99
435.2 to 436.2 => -0.08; 8.79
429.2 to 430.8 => 0.21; 6.85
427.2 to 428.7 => 0.13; 7.08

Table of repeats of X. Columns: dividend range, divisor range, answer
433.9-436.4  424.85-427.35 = 1.16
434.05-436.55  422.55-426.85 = 1.20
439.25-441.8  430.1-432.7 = 1.23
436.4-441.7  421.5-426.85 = 1.17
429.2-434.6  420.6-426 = 1.06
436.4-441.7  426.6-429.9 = 1.18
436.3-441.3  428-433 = 1.17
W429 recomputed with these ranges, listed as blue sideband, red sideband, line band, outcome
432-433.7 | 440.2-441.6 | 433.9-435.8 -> 0.00 nm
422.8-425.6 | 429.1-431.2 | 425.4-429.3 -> -0.14 nm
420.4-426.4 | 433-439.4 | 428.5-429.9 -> 0.05 nm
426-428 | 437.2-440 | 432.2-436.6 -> -0.46 nm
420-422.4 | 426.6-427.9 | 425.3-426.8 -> -0.11 nm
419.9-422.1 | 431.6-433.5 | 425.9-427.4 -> 0.08 nm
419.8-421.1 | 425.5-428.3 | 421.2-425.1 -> -0.07 nm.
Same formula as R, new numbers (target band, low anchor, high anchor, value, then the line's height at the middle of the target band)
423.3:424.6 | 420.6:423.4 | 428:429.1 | -0.070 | 7.31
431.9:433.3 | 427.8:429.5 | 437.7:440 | -0.144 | 7.75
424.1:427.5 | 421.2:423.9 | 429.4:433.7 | -0.178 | 7.42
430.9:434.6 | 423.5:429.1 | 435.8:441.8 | -0.002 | 8.06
